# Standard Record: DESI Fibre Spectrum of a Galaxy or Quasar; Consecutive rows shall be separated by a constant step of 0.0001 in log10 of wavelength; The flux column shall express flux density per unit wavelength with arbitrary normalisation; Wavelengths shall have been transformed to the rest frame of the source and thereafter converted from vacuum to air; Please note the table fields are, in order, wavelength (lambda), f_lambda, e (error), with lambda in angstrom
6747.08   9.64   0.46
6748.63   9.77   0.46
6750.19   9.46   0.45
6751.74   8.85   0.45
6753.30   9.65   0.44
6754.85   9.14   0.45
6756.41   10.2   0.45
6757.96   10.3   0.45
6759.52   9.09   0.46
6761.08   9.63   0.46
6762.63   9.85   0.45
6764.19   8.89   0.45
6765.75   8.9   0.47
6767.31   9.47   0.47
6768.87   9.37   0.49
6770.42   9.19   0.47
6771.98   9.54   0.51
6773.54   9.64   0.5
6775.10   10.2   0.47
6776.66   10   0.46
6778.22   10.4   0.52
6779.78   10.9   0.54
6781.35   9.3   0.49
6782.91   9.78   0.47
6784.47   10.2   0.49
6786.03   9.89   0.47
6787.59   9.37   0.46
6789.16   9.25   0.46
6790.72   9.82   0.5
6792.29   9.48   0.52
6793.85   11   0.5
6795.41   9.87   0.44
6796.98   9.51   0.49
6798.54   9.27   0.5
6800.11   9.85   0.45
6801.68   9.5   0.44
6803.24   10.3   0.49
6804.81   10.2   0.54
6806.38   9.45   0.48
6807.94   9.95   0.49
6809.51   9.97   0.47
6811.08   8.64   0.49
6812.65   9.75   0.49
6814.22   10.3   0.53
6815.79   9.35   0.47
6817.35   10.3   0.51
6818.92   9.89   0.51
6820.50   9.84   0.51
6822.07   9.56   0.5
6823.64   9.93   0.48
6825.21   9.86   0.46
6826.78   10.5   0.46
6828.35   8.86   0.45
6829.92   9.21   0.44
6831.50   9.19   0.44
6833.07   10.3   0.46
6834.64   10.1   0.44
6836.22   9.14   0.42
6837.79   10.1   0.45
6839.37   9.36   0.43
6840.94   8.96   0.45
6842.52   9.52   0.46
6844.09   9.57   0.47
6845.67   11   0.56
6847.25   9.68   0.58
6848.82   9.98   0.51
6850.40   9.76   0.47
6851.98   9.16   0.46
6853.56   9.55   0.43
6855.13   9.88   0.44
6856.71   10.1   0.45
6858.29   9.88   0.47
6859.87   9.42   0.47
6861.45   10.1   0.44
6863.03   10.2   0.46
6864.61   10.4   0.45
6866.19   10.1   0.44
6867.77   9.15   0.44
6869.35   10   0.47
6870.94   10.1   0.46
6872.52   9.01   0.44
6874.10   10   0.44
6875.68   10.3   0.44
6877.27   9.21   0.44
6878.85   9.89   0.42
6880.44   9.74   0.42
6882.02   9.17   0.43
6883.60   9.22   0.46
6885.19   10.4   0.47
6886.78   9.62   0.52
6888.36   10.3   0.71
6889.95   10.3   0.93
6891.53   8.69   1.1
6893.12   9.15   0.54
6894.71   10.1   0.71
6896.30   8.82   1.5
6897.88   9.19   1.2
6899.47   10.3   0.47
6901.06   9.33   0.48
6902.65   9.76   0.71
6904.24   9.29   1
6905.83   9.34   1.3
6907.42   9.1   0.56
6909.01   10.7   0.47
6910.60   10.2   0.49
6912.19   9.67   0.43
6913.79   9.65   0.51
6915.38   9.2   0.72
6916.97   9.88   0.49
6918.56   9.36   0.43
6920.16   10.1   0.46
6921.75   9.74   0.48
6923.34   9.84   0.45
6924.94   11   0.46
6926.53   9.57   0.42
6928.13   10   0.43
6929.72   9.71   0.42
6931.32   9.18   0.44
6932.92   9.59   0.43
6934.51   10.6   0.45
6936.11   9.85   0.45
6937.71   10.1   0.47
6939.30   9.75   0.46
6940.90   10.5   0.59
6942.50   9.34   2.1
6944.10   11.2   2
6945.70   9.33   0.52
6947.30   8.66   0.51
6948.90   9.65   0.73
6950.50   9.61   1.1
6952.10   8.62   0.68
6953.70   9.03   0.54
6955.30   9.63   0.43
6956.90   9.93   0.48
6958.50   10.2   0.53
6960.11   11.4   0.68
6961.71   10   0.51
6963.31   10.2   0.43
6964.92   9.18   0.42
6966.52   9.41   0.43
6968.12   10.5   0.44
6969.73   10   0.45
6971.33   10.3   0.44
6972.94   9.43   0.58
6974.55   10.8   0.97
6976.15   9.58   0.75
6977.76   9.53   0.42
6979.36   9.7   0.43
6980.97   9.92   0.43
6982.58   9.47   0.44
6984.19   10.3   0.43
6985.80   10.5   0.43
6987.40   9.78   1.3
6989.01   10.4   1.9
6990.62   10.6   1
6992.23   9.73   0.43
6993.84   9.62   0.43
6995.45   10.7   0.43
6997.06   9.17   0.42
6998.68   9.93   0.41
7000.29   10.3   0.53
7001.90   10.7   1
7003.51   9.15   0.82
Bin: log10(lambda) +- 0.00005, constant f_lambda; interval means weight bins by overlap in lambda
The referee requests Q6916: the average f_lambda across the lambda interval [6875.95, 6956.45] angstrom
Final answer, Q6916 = 9.69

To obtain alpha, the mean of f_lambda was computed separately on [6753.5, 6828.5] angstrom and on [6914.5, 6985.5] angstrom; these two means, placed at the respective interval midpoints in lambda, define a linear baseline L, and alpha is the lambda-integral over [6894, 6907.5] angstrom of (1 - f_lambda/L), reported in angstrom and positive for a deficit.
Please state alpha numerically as 0.5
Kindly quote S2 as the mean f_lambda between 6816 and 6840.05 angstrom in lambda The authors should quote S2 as 9.74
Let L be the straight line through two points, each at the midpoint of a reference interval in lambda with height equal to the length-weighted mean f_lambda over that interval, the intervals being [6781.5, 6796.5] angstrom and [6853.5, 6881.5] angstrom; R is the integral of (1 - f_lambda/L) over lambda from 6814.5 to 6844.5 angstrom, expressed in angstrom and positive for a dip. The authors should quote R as 0.5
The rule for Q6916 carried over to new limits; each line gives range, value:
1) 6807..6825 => 9.77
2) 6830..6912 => 9.72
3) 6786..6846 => 9.73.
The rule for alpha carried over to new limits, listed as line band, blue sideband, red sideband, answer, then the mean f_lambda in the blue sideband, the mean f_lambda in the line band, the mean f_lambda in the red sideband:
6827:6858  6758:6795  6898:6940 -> 0.2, 9.72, 9.67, 9.79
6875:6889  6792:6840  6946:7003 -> 0.1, 9.76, 9.75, 9.89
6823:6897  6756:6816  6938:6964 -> 0.4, 9.73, 9.72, 9.82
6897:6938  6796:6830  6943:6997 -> 0.3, 9.74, 9.77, 9.89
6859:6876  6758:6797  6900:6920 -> -0.4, 9.72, 9.88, 9.64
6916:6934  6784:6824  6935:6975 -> 0.0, 9.78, 9.82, 9.86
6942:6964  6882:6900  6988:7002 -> 0.3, 9.62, 9.78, 10.1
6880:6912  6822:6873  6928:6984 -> 0.5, 9.75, 9.64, 9.83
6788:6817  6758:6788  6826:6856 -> -0.2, 9.68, 9.75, 9.68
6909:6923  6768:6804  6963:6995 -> 0.2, 9.81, 9.79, 9.95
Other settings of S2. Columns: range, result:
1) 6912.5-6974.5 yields 9.83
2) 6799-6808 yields 9.85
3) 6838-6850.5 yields 9.74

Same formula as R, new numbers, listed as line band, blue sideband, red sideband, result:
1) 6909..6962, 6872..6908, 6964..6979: -0.5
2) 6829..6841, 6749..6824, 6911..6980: 0.2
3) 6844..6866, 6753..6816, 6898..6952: -0.4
